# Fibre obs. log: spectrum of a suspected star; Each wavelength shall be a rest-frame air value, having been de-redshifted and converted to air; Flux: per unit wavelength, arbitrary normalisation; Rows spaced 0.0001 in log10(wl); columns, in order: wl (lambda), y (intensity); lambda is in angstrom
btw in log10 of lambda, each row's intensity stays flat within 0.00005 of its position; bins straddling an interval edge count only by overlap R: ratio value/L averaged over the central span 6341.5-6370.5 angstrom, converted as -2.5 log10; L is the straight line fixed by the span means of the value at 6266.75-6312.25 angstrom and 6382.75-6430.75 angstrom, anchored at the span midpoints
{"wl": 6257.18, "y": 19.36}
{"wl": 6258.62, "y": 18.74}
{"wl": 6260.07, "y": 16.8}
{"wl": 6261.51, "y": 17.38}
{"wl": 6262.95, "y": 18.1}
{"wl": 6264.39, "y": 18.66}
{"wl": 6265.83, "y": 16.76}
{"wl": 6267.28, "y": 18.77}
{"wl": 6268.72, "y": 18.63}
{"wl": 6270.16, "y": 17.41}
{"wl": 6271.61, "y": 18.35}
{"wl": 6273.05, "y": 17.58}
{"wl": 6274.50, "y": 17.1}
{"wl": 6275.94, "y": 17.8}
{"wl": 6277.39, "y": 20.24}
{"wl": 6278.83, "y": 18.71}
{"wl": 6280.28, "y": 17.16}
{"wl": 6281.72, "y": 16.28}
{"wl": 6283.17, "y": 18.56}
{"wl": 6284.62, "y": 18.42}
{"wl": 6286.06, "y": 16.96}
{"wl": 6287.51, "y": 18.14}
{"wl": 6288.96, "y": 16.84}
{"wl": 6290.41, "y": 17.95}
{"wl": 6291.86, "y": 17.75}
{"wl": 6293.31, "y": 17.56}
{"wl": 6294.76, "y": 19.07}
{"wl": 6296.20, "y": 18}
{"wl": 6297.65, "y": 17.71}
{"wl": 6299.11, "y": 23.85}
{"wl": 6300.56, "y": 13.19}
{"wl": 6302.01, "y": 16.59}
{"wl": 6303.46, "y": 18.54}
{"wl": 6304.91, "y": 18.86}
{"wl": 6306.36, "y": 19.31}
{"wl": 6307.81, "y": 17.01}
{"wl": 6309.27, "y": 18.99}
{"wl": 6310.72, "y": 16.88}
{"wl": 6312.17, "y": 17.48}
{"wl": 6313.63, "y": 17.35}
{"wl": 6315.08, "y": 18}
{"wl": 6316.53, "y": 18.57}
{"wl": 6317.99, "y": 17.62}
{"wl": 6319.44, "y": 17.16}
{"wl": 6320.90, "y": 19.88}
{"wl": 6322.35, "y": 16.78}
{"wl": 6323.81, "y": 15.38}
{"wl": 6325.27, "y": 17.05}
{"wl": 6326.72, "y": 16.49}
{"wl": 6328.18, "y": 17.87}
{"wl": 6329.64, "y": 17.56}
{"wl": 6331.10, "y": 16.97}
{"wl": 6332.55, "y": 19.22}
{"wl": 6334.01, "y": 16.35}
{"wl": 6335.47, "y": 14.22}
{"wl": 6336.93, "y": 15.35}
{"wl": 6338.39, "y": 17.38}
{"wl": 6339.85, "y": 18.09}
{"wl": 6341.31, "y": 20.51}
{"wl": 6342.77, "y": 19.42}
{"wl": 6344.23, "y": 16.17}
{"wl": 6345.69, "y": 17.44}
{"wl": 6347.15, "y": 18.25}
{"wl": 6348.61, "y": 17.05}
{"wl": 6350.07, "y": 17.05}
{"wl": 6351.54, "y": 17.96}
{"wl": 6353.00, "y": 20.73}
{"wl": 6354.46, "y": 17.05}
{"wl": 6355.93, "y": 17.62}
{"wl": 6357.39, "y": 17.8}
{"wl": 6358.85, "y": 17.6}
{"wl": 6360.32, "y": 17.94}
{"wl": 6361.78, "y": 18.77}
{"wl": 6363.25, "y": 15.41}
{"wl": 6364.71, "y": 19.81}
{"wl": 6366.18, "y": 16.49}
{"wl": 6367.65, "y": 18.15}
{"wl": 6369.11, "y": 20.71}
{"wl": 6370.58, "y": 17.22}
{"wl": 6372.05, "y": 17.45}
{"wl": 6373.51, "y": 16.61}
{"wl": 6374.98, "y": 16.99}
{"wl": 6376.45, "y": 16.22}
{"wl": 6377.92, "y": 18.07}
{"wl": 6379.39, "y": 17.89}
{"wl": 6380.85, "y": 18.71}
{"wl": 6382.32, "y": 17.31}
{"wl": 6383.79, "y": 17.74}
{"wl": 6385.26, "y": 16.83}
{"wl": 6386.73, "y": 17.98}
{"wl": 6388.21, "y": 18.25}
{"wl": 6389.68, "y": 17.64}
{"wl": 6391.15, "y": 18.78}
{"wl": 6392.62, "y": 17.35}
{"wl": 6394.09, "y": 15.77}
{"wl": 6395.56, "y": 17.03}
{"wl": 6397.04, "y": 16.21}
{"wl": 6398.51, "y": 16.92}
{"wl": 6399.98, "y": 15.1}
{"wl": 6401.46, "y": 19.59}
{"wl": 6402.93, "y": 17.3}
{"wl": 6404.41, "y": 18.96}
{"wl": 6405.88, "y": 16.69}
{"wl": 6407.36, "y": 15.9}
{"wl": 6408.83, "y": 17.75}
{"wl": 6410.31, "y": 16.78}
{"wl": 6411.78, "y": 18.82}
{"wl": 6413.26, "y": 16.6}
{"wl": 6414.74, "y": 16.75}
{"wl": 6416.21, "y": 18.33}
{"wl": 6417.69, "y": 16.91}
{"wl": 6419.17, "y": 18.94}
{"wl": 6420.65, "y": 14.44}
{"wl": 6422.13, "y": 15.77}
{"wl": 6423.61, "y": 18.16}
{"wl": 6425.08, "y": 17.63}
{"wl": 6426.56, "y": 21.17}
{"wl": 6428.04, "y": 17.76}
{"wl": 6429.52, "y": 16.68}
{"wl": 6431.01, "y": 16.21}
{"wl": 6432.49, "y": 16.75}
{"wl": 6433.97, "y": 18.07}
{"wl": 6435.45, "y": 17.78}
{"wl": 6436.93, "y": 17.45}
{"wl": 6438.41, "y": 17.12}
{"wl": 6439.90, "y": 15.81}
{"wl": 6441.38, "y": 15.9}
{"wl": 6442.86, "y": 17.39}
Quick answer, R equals -0.02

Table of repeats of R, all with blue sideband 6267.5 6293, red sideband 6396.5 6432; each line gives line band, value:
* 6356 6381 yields -0.01 mag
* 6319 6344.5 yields 0.02 mag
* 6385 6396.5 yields 0.00 mag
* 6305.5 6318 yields -0.01 mag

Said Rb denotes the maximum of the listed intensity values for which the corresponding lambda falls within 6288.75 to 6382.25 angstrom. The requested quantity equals 23.85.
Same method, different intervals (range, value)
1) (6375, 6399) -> 18.78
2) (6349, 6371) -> 20.73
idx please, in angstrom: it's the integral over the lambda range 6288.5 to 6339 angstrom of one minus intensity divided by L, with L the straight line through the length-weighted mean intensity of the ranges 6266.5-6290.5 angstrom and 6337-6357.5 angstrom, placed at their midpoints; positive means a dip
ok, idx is 1.1 angstrom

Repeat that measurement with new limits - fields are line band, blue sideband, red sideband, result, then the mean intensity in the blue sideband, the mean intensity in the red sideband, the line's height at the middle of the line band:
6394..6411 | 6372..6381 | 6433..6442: 0.2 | 17.4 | 17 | 17.2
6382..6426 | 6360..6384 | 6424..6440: 0.9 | 17.7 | 17.6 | 17.7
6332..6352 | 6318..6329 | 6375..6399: -0.2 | 17.3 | 17.4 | 17.3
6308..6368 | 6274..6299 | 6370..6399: 0.3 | 18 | 17.4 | 17.7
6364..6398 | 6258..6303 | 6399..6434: -0.2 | 17.9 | 17.4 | 17.5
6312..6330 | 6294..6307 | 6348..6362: 0.7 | 18.3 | 17.9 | 18.2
